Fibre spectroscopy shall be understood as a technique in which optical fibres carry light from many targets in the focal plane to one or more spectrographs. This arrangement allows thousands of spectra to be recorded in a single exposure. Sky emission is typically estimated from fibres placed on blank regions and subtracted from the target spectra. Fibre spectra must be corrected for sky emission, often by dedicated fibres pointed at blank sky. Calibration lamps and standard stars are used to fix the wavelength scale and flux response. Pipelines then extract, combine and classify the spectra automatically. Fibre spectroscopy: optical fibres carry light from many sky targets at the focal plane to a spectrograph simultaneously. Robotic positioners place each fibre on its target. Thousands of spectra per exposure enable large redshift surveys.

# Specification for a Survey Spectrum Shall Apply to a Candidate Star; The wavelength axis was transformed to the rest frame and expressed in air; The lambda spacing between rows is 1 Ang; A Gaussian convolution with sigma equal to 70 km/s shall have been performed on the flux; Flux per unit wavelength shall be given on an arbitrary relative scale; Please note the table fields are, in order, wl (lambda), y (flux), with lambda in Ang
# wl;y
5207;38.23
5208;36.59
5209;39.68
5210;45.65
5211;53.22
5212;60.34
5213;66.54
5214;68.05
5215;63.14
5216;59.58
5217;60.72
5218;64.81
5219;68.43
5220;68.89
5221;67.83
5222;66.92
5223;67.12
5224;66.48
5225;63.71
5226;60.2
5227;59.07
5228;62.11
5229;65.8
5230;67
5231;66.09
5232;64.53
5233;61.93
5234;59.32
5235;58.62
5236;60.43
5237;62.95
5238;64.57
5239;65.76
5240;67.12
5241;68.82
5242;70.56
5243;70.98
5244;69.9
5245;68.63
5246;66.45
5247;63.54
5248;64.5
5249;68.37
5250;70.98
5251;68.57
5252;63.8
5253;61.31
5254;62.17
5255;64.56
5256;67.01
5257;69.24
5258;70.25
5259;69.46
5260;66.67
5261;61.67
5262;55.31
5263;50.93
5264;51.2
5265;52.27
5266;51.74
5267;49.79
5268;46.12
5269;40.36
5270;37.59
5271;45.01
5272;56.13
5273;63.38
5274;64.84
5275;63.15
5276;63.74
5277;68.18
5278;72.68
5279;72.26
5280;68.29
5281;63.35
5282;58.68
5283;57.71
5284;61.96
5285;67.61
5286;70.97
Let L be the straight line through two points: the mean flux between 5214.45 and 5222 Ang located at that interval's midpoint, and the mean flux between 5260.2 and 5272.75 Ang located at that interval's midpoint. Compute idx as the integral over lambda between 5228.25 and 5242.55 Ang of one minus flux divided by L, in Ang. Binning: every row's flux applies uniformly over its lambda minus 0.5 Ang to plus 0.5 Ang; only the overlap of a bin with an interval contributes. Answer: -1.1 Ang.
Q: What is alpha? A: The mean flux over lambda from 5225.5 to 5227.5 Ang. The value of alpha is 59.6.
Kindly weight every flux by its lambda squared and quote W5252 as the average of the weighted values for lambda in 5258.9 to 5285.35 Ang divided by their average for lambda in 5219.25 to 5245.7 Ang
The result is 0.91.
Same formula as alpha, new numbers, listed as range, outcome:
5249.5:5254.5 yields 65.4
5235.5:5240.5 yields 64.2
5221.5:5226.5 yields 64.9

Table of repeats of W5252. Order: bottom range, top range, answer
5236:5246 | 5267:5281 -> 0.88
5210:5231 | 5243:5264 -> 1.03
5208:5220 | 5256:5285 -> 1.03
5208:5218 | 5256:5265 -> 1.10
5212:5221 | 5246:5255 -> 1.02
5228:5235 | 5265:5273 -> 0.77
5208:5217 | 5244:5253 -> 1.21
